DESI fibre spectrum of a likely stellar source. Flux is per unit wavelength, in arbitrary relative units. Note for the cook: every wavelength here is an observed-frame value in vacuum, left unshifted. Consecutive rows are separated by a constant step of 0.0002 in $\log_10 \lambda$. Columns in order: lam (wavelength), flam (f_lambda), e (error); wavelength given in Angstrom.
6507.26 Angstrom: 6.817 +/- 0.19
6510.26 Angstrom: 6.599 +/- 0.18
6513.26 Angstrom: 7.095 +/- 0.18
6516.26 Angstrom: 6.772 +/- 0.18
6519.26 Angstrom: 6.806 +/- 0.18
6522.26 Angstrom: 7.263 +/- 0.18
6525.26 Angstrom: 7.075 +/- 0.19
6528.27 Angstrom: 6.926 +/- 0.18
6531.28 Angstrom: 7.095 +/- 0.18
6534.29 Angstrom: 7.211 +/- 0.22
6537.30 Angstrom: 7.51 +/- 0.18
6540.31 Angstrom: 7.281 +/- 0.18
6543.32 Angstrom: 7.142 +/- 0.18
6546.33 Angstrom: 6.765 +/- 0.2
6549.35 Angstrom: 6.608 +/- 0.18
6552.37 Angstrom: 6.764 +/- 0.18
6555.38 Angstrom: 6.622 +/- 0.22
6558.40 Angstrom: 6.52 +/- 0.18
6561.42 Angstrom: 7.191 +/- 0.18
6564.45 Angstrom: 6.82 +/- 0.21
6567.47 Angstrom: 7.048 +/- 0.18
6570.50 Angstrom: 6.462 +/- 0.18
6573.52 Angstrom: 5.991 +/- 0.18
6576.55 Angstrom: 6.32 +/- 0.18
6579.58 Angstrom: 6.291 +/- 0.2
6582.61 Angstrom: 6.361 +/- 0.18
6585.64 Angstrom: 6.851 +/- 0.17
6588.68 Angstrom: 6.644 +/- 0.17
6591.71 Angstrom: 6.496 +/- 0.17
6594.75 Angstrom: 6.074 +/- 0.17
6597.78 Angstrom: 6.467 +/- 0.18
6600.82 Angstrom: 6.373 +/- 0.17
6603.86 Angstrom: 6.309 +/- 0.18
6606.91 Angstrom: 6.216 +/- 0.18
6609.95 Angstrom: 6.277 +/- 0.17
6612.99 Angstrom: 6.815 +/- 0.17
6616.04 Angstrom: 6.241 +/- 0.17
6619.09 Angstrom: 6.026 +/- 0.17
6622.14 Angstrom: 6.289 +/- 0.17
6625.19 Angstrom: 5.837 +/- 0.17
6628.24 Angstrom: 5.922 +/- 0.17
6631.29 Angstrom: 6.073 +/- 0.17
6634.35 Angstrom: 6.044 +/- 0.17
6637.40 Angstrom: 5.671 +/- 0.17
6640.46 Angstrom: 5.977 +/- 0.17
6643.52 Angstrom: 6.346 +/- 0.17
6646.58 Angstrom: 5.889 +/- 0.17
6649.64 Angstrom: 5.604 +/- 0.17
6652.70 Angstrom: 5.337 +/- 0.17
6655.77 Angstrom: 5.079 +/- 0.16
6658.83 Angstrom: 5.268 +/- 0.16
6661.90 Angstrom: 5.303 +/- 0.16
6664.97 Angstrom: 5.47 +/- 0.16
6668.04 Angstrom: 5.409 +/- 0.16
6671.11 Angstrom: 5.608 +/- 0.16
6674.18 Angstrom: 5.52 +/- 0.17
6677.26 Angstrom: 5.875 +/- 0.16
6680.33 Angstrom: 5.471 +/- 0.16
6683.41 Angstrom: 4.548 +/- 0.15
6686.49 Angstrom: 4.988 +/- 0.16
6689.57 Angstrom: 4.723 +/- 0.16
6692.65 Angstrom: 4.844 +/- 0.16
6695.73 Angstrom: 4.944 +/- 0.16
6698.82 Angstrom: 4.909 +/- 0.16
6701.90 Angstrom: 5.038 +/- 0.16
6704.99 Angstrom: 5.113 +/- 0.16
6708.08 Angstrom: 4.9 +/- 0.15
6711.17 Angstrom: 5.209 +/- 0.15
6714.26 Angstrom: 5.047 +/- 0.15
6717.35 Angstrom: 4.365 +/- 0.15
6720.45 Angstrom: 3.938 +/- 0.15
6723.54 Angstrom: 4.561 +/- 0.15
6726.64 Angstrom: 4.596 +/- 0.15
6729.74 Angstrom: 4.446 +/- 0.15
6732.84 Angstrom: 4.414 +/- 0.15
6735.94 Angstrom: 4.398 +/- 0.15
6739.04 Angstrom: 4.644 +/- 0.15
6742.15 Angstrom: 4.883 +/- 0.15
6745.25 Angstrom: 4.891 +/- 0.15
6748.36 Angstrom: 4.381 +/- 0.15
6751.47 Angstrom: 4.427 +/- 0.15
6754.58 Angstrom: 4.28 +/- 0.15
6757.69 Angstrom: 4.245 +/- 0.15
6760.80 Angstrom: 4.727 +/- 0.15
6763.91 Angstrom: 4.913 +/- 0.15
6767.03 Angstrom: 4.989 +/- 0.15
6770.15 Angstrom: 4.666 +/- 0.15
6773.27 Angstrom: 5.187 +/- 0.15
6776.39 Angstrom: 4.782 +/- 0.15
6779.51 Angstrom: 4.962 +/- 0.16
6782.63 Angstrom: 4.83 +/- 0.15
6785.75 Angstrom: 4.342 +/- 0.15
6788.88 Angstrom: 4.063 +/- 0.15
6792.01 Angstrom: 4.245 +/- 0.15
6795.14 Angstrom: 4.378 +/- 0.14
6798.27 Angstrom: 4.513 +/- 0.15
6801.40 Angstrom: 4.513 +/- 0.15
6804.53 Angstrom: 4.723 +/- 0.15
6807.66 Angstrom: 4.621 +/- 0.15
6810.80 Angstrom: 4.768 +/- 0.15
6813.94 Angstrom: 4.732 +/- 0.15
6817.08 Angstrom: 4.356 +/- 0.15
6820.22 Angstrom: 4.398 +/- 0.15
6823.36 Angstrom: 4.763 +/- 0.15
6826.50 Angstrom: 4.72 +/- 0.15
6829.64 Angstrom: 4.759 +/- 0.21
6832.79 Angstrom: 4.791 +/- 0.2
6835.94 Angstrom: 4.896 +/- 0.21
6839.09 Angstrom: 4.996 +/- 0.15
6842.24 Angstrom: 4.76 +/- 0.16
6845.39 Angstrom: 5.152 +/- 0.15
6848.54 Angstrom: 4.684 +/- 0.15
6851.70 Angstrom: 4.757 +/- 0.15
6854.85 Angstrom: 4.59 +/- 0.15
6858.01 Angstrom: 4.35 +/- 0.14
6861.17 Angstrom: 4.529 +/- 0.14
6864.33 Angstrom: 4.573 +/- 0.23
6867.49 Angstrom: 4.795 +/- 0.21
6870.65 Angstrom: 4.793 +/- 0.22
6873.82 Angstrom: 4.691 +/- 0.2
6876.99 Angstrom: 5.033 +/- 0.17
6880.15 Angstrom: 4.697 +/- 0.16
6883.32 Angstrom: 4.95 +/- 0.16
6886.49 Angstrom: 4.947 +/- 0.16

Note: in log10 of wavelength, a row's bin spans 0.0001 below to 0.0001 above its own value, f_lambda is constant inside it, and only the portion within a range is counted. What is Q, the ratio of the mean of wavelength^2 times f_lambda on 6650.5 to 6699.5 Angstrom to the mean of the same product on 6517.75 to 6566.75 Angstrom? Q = 0.78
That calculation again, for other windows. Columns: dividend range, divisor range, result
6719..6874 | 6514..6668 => 0.77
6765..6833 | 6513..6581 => 0.73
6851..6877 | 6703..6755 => 1.05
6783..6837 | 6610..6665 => 0.82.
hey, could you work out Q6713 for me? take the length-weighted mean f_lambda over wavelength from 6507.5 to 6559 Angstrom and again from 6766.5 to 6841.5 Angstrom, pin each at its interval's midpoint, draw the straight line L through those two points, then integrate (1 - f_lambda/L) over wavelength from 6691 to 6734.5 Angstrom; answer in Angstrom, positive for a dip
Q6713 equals 5.6 Angstrom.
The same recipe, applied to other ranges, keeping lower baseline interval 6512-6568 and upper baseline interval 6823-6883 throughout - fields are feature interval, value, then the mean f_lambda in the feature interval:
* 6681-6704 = 3.9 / 4.89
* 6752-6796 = 5.8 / 4.61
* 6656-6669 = 1.6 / 5.33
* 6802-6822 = 1.8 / 4.6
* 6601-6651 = 2.1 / 6.1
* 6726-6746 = 3.5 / 4.6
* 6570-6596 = 1.1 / 6.39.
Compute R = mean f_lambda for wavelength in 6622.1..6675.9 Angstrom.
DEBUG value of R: 5.69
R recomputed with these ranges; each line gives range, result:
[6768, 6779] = 4.89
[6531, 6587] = 6.77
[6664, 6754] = 4.87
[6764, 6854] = 4.69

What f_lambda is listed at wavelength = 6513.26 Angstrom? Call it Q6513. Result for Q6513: 7.095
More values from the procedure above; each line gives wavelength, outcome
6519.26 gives 6.806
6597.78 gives 6.467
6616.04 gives 6.241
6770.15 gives 4.666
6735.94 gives 4.398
